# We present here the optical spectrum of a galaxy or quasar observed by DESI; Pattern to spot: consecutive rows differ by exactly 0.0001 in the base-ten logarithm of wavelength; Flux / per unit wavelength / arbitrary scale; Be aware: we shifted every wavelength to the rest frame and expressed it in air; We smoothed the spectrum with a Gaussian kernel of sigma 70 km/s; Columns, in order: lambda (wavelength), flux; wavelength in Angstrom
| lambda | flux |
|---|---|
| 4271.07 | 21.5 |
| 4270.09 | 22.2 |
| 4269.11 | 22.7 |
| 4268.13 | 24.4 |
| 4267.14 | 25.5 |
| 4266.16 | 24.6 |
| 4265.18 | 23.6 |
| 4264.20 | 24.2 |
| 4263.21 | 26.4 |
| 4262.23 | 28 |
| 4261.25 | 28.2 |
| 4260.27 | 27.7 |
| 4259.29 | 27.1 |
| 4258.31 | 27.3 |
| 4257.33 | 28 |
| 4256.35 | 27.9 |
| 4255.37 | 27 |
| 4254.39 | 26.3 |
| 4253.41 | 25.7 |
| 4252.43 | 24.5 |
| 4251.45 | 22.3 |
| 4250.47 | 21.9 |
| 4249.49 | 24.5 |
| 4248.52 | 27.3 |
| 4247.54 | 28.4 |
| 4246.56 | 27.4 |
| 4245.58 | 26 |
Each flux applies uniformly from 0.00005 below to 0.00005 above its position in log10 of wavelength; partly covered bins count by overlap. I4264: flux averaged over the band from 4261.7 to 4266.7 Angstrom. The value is 25.4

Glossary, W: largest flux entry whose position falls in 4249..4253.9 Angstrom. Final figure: 25.7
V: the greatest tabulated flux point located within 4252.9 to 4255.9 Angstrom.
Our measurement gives 27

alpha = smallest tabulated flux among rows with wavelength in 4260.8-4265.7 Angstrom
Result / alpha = 23.6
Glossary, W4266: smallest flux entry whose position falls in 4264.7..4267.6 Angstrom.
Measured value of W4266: 23.6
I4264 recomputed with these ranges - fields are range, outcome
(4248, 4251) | 24.6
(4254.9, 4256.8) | 27.4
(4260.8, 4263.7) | 27.6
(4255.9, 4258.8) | 27.7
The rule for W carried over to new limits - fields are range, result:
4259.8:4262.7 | 28.2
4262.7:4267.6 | 26.4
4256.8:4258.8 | 28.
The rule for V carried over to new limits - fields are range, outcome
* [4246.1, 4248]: 28.4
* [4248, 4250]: 27.3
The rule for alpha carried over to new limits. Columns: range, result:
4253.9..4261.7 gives 26.3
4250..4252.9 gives 21.9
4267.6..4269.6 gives 22.7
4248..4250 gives 24.5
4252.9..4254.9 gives 25.7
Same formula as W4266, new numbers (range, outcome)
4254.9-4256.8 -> 27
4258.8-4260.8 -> 27.1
